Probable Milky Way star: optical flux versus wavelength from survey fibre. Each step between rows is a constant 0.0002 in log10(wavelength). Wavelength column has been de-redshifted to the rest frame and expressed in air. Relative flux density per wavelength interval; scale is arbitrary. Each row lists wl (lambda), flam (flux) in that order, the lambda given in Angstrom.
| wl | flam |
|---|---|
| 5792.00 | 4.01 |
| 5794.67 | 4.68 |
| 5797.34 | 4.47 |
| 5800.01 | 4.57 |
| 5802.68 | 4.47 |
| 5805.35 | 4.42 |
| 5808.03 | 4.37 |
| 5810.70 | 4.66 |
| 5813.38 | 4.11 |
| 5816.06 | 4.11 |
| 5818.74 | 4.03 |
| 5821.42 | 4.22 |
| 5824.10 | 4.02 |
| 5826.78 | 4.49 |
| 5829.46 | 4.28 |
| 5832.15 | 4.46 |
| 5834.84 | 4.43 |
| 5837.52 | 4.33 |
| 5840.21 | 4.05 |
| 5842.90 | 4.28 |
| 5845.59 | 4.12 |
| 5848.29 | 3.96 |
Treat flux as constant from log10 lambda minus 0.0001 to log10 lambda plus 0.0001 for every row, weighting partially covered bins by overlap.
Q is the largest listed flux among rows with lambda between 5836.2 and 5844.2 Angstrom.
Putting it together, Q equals 4.33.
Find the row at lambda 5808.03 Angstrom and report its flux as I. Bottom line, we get 4.37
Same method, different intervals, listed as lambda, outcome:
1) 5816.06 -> 4.11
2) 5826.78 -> 4.49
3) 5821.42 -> 4.22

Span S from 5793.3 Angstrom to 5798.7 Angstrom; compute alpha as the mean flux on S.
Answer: 4.57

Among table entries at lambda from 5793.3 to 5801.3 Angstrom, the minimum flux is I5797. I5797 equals 4.47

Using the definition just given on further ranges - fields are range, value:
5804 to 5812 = 4.37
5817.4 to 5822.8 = 4.03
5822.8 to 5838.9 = 4.02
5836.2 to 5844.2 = 4.05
